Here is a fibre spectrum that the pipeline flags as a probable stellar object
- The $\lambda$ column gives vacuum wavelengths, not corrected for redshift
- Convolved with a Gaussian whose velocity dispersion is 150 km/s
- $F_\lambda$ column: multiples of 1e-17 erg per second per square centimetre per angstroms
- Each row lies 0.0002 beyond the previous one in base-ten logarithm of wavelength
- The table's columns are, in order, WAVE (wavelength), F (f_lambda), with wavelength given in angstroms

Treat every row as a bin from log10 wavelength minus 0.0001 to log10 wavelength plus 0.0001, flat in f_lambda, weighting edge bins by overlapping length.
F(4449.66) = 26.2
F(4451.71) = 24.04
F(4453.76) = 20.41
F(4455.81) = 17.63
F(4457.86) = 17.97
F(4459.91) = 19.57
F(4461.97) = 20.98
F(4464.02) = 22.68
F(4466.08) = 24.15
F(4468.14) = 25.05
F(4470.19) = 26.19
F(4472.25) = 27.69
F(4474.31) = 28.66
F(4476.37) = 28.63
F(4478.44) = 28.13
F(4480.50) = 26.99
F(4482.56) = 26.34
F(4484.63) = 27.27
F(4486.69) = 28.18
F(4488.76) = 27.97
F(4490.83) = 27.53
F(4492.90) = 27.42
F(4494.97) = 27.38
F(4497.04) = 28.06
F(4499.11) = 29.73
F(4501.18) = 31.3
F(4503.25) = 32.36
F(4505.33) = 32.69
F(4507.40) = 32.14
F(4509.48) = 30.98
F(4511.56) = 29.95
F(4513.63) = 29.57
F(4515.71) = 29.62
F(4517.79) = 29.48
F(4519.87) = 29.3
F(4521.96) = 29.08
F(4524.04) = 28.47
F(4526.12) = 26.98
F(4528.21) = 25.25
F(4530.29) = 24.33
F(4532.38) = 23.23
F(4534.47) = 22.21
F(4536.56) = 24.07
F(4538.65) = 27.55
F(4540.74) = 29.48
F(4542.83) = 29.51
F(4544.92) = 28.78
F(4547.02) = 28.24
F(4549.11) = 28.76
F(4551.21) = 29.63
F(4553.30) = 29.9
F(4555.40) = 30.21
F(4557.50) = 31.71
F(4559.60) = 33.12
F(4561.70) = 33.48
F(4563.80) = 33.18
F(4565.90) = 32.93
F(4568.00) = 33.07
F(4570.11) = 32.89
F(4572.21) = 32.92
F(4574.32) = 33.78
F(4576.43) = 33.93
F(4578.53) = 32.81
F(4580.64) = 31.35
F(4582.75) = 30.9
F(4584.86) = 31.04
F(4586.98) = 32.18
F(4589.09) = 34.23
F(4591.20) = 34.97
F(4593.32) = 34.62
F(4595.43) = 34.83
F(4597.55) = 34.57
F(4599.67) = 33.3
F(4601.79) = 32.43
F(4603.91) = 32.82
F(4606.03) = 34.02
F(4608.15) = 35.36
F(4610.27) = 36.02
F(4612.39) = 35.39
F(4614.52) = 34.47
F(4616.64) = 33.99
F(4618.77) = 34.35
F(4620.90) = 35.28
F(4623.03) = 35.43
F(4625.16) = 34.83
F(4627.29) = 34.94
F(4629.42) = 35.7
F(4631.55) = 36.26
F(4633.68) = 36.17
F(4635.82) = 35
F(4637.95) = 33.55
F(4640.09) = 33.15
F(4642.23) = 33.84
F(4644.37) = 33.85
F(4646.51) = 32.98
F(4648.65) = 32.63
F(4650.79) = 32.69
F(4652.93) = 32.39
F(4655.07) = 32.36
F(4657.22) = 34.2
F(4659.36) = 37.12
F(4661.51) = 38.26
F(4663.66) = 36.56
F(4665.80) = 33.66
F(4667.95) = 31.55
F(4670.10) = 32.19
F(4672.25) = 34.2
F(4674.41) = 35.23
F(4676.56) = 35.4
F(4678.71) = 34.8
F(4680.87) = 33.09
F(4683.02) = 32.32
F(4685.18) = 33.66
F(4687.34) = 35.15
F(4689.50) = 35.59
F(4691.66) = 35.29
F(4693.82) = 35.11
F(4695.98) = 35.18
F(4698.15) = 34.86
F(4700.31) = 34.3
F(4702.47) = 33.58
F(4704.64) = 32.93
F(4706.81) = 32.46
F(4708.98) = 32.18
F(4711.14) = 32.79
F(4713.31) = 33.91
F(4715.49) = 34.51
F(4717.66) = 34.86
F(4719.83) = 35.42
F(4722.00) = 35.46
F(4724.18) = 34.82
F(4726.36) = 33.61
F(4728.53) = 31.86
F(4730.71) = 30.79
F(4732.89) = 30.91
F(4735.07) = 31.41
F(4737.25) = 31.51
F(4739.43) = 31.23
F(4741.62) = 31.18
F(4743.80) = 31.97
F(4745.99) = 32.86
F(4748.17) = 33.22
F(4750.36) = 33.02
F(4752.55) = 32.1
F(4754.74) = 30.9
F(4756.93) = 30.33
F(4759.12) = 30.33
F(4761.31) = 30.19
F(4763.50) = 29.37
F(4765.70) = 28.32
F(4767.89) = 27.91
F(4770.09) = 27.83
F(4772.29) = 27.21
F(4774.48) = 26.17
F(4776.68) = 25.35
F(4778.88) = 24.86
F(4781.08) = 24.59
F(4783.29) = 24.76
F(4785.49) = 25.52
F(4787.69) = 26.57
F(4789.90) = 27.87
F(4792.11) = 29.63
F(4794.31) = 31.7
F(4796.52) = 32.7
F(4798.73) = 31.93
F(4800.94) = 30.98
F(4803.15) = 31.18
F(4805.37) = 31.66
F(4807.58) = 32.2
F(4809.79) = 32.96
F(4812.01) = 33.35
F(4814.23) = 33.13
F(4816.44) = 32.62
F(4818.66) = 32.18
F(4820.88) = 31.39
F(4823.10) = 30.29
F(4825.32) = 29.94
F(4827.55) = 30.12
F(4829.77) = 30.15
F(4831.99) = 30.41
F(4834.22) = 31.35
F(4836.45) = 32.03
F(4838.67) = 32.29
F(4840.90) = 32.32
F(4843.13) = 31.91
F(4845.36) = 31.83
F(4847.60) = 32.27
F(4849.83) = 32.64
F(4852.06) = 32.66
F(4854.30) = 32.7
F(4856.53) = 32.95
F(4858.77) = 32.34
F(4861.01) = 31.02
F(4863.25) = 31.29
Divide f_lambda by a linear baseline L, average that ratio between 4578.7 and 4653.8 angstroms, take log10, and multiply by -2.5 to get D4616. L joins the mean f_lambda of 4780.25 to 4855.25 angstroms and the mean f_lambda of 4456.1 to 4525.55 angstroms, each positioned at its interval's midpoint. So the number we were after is -0.18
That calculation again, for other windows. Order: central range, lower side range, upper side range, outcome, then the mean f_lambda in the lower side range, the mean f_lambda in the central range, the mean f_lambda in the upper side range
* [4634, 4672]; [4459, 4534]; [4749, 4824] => -0.18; 27.6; 33.9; 29.8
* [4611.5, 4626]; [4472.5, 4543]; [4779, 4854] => -0.19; 28.2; 34.8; 30.8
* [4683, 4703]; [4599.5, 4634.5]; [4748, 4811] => -0.08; 34.8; 34.6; 29.3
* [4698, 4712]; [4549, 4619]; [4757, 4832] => -0.07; 33.1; 33.2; 29.6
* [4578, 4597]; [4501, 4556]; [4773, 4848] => -0.14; 28.6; 33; 30.2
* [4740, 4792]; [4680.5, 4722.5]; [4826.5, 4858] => 0.15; 34.1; 28.8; 31.8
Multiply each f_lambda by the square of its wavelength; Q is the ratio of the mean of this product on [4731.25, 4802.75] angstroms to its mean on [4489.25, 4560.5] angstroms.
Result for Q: 1.1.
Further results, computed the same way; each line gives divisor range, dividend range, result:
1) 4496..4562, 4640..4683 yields 1.24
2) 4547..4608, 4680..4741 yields 1.09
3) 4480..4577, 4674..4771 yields 1.21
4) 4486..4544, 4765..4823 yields 1.17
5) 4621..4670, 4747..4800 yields 0.89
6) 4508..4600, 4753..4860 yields 1.11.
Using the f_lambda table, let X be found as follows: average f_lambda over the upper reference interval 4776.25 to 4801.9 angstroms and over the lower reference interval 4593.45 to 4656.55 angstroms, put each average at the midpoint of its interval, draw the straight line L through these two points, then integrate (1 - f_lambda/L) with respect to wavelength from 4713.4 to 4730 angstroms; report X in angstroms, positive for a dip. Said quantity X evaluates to -2.0 angstroms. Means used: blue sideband 34.2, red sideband 28.1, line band 34.2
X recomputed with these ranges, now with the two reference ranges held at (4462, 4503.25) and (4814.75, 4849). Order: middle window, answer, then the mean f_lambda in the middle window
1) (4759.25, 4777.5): 1.6 angstroms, 28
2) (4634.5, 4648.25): -2.1 angstroms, 33.7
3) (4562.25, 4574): -2.0 angstroms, 33.1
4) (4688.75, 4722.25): -4.8 angstroms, 34.2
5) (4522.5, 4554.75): 0.9 angstroms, 27.2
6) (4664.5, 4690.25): -3.7 angstroms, 33.9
